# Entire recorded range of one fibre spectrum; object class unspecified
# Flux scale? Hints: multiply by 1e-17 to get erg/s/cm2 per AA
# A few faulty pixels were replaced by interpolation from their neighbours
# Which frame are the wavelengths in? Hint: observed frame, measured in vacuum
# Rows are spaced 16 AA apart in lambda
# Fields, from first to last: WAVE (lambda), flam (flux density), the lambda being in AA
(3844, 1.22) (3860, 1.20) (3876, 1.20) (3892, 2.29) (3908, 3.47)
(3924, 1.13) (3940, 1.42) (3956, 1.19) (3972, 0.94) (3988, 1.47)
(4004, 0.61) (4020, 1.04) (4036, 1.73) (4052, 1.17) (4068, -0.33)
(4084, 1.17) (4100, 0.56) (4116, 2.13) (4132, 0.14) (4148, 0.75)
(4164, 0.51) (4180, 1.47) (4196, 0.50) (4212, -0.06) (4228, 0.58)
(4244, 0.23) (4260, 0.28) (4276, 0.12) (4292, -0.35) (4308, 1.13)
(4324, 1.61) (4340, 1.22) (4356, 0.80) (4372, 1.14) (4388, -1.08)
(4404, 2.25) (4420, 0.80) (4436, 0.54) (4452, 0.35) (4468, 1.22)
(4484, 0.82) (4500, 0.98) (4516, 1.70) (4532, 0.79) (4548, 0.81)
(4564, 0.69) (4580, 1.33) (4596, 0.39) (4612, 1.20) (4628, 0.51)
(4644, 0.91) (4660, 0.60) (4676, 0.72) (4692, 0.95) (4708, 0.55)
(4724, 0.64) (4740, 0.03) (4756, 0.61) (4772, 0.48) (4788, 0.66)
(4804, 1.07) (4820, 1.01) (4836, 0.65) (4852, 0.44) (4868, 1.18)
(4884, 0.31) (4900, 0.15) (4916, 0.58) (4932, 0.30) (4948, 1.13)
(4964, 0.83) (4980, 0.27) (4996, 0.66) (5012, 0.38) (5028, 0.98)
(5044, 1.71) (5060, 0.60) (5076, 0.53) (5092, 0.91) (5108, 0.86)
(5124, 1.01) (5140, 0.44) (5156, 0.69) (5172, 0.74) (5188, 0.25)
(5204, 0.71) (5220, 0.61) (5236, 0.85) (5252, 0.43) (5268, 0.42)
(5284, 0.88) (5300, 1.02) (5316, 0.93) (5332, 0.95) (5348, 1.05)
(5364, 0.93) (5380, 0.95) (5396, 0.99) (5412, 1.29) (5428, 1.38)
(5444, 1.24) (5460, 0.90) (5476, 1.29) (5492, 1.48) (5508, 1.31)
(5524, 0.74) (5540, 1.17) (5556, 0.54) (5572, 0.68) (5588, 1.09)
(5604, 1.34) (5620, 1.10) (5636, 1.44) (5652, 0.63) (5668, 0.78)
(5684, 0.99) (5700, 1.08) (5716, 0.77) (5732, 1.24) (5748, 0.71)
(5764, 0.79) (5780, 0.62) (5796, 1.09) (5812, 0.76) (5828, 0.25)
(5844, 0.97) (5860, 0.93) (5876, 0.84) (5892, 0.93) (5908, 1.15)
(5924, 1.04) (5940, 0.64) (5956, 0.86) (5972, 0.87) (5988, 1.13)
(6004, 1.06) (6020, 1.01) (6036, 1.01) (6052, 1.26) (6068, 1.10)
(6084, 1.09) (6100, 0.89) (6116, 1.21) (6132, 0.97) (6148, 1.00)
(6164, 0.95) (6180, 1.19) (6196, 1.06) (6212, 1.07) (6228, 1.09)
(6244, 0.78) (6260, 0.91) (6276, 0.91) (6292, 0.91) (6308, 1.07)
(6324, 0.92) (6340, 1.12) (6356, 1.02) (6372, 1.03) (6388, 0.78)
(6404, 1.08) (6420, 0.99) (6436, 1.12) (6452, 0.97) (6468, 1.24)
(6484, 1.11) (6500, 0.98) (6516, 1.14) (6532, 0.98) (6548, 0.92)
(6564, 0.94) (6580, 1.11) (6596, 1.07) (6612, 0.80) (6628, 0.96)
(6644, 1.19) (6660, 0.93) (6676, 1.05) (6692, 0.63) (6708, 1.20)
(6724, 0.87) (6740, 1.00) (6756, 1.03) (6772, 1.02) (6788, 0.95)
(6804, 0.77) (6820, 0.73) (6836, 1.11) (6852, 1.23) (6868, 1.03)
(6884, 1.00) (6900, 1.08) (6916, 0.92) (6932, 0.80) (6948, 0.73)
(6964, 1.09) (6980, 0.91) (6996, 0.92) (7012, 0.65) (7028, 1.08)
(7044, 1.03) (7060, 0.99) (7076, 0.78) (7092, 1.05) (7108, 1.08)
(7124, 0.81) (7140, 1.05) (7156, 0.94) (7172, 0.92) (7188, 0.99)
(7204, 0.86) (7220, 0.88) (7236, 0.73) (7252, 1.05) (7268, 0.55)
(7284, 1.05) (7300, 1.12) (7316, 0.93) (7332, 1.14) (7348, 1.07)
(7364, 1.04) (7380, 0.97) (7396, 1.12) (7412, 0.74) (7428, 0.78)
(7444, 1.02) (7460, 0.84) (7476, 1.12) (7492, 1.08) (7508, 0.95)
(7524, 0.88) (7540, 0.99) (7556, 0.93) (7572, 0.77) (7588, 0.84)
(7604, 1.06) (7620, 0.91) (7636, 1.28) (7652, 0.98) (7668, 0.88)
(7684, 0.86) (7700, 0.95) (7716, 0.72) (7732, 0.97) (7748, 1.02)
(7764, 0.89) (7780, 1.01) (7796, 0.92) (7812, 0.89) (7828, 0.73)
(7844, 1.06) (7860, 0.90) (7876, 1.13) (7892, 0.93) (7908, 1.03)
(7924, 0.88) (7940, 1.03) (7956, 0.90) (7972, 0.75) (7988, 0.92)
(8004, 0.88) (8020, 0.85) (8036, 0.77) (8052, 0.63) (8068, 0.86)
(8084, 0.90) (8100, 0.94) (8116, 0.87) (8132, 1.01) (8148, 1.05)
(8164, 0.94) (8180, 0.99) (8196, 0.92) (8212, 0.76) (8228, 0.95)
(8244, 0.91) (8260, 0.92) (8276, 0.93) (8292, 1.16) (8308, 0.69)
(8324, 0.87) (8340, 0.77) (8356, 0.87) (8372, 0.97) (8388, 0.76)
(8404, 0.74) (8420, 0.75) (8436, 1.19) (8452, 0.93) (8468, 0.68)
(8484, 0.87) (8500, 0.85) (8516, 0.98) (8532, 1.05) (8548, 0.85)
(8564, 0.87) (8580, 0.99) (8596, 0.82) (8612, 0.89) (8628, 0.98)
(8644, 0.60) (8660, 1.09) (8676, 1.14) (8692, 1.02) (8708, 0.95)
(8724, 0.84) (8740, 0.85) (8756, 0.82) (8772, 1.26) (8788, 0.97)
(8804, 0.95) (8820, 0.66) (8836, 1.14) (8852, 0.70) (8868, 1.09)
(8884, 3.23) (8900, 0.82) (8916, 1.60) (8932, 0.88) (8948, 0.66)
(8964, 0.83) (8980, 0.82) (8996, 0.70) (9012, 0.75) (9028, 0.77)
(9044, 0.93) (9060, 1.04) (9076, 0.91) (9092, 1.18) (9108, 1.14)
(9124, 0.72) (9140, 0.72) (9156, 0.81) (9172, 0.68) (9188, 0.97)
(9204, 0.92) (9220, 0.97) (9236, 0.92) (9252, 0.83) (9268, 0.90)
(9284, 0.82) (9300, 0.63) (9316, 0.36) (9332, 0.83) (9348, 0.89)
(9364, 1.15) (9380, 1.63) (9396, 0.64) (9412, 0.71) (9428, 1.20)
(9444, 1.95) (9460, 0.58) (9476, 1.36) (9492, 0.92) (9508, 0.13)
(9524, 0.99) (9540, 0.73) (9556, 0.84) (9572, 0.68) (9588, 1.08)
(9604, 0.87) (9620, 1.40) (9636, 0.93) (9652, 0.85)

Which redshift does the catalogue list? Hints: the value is 0.35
